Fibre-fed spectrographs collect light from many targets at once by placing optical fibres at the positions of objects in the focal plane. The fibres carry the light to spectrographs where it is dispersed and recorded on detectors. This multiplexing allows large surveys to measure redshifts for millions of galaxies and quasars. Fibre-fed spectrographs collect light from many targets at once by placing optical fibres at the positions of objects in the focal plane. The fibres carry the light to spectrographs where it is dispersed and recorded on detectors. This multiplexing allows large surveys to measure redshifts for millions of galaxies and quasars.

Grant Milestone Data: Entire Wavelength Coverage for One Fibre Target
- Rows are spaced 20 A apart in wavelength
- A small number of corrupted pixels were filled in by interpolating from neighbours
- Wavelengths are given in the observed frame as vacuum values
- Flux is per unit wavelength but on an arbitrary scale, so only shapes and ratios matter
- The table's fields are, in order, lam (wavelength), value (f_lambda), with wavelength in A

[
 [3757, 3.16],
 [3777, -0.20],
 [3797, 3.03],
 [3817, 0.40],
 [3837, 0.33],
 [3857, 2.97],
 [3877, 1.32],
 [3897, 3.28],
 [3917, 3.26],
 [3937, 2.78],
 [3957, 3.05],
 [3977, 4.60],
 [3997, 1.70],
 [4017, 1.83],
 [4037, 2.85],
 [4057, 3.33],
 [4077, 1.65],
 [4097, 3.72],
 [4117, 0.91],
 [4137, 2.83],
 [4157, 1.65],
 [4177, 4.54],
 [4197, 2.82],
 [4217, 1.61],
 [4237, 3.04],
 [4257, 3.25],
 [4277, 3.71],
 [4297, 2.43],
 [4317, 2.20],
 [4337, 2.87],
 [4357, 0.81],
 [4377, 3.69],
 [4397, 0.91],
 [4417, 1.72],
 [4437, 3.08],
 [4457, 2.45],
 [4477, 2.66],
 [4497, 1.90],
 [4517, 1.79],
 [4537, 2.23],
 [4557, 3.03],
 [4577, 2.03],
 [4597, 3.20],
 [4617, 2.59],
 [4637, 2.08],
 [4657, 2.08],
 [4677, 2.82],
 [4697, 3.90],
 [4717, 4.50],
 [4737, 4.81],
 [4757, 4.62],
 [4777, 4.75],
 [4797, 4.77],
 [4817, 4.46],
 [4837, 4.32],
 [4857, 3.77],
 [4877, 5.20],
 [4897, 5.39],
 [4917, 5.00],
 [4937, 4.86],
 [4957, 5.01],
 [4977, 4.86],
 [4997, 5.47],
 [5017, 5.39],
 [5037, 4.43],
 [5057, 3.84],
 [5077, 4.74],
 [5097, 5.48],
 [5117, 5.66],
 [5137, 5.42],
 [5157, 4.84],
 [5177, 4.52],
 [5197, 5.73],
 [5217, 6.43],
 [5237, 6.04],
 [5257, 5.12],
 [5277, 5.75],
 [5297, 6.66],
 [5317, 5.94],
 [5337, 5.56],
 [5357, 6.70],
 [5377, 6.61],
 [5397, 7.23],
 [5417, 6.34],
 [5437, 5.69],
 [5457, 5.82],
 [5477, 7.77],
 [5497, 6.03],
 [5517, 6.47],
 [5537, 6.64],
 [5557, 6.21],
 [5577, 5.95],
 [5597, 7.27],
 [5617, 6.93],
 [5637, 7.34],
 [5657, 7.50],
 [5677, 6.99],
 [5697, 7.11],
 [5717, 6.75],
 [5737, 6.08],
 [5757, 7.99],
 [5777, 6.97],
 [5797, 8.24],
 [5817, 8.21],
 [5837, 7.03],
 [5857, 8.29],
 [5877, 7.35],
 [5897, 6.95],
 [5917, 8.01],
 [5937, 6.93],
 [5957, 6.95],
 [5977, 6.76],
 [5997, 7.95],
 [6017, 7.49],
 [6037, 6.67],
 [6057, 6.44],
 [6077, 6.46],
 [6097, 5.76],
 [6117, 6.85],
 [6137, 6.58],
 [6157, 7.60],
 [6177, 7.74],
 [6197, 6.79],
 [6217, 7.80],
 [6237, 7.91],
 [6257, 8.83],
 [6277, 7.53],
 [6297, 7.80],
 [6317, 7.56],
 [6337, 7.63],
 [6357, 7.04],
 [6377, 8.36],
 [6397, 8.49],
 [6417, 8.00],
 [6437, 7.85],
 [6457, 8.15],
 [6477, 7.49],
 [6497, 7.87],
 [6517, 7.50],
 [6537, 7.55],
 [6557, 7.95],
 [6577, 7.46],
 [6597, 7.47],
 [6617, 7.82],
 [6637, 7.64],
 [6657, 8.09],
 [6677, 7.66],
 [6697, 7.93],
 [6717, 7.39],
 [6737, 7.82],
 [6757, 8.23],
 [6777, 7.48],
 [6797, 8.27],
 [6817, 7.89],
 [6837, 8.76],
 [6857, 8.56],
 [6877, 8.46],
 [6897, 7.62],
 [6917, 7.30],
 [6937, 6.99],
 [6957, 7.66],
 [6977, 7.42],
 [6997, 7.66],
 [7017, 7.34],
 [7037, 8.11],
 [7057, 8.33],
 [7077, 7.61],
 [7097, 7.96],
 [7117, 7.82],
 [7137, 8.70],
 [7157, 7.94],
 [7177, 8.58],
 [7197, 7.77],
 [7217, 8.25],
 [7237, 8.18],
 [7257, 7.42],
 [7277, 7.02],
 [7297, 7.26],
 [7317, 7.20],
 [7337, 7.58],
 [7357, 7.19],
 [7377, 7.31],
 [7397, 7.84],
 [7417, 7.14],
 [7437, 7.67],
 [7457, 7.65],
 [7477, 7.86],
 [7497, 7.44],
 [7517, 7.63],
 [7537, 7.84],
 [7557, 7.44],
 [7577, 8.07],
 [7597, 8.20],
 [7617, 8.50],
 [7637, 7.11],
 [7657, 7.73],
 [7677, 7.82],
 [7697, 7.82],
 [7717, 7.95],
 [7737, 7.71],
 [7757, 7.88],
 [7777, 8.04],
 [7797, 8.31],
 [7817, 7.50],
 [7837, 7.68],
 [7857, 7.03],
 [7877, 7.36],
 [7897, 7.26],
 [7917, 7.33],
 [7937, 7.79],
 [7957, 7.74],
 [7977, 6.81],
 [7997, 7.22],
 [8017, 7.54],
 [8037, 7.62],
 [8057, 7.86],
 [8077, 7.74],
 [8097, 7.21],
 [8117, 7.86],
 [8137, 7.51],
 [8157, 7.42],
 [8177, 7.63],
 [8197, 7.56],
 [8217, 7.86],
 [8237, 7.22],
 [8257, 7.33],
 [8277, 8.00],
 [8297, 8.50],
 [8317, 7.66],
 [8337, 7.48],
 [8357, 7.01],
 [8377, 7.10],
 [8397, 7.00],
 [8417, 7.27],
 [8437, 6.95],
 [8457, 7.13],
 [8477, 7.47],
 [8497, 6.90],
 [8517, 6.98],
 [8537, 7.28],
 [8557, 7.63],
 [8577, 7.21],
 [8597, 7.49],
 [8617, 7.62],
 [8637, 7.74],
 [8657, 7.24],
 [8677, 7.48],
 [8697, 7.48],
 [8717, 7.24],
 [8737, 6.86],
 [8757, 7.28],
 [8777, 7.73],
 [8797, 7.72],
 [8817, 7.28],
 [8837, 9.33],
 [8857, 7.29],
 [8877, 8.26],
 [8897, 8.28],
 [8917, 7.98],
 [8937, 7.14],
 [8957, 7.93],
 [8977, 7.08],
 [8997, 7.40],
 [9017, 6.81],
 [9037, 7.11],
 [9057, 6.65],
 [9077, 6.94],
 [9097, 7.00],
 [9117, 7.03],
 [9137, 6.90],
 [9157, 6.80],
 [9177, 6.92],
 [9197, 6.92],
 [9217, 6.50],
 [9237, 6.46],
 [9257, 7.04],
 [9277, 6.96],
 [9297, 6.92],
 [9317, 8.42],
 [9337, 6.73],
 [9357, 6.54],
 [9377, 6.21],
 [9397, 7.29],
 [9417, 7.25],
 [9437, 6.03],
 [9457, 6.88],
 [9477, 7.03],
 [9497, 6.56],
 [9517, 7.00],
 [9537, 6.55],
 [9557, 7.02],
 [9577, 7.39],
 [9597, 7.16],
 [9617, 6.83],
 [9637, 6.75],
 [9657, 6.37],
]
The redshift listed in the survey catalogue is 0.18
